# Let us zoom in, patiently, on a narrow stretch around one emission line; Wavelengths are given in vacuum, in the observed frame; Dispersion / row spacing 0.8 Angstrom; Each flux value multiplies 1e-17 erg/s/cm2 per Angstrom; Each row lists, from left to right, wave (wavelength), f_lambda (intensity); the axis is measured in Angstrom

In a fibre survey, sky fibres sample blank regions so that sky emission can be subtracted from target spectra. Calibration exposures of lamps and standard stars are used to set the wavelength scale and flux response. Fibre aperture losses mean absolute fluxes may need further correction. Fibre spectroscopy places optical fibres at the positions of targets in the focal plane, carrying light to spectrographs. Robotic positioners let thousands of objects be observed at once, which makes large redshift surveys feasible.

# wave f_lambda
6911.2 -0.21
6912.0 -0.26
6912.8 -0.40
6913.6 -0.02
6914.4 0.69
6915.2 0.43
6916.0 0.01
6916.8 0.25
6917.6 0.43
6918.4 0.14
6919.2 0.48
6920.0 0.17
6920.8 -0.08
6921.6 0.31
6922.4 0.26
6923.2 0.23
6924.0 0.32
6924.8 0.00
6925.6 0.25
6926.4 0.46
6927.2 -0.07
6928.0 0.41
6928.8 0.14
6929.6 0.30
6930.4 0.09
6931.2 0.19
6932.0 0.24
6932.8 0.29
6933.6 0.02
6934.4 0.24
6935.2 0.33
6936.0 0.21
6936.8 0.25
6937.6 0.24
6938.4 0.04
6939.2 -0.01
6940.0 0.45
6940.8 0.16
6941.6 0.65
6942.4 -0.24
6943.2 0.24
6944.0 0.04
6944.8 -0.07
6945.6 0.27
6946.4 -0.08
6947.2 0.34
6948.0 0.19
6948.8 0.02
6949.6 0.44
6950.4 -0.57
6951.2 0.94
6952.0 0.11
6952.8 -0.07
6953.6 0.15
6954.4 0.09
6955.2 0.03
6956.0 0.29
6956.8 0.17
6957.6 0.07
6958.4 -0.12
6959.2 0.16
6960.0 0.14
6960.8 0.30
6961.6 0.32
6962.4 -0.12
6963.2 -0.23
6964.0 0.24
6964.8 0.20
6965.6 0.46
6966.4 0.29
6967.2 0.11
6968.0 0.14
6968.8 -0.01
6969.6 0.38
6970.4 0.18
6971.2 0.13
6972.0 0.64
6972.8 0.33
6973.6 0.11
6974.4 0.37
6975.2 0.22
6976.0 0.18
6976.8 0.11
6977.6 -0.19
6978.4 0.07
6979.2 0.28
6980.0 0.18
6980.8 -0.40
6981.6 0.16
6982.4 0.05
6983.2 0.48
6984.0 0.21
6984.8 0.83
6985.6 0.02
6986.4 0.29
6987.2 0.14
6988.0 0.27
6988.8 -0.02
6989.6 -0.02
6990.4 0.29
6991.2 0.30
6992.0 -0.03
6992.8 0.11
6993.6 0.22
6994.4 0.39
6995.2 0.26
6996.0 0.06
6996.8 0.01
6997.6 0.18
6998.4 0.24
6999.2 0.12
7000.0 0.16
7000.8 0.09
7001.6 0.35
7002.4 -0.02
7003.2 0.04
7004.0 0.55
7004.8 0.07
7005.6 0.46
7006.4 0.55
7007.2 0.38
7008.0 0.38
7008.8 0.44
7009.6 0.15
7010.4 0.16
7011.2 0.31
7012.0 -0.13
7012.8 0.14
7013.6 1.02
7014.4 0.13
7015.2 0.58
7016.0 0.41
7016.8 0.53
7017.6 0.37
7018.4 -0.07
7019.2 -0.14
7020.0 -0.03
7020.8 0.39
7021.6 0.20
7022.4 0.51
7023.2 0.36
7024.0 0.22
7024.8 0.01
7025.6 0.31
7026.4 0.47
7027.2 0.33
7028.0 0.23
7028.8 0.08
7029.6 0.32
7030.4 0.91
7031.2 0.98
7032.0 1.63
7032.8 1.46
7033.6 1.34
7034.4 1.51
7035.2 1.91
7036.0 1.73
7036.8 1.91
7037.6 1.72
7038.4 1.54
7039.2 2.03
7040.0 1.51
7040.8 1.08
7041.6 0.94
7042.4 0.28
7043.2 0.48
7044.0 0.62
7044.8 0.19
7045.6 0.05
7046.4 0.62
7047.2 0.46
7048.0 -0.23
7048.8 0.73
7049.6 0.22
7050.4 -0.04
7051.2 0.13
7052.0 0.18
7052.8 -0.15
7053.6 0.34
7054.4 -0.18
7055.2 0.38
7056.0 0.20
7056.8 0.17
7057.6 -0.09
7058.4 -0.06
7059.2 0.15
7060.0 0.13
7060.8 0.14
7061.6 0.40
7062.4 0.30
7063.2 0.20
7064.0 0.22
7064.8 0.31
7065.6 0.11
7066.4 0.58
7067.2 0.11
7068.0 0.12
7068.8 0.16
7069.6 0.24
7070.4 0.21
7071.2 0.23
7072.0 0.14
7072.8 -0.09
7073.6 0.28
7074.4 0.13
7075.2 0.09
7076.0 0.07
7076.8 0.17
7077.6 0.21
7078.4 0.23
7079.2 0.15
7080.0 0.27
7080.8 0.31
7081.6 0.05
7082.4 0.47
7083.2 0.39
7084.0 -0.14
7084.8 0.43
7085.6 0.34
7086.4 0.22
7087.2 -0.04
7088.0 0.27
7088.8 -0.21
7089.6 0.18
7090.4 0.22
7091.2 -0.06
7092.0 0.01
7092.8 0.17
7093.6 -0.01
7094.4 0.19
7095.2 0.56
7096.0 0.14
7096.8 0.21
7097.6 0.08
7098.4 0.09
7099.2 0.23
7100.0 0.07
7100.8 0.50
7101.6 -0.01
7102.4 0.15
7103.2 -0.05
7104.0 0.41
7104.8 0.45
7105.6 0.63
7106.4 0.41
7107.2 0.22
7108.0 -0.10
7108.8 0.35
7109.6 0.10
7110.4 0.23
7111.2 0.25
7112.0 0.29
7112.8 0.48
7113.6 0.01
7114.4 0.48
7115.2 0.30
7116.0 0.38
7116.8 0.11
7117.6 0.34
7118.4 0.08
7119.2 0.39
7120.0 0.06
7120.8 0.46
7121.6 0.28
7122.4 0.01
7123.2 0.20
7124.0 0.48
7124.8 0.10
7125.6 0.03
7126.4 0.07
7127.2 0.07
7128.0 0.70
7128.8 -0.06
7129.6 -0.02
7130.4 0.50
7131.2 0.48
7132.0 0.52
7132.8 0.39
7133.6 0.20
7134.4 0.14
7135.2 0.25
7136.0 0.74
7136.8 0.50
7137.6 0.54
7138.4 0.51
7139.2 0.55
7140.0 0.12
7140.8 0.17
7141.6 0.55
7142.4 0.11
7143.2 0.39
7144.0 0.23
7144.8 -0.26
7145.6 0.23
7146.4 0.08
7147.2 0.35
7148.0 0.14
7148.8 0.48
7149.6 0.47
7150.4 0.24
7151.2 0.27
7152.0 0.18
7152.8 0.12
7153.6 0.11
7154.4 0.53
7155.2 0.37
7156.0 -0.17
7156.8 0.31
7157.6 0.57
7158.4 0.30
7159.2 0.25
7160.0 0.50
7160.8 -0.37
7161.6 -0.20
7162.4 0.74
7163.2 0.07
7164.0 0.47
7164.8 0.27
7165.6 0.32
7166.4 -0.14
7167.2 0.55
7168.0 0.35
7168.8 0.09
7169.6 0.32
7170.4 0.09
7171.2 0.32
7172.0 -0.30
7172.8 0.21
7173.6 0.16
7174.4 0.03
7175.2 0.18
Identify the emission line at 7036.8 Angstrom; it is [O II] 3727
